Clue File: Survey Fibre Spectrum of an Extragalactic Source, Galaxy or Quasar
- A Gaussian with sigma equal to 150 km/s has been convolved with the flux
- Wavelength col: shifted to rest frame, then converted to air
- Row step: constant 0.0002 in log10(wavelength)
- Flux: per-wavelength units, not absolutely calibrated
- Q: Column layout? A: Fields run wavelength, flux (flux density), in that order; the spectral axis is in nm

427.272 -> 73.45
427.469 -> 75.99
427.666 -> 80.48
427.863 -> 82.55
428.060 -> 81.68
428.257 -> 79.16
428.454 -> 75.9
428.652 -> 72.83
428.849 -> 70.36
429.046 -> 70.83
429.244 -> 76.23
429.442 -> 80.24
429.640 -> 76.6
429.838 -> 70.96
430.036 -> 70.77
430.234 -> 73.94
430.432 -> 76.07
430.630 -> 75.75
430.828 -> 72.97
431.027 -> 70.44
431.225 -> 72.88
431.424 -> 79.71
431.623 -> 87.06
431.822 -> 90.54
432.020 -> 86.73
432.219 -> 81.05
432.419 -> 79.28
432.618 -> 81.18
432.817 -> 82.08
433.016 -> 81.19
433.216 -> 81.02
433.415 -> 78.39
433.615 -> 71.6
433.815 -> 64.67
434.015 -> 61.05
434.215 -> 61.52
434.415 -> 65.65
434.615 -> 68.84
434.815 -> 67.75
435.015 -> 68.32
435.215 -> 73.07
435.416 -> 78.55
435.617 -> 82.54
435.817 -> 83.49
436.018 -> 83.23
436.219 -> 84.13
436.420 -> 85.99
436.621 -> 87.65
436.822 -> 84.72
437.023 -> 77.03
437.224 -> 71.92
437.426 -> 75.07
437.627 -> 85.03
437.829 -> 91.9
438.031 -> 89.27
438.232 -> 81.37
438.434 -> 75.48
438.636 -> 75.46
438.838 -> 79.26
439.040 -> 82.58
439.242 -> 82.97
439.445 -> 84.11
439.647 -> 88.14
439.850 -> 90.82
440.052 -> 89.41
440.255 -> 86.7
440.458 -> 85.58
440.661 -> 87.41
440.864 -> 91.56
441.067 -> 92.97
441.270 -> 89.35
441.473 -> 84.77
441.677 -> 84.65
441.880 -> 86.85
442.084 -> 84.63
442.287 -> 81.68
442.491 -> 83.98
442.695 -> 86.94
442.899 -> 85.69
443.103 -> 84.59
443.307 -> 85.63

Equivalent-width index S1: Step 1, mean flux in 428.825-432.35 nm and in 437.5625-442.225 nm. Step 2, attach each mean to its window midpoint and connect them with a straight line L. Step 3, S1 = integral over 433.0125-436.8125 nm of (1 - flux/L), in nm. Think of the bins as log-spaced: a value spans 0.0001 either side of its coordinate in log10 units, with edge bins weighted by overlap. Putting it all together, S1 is 0.27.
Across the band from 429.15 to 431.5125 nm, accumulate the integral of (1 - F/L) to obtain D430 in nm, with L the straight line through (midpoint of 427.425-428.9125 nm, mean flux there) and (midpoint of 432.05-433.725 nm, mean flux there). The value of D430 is 0.12 nm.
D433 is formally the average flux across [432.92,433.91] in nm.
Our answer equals 75.4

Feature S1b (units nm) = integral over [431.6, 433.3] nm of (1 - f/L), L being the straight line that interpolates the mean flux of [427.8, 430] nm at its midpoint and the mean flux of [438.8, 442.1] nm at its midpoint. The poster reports -0.086 nm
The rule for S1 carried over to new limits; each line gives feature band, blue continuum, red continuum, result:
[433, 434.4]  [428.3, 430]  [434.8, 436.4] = 0.124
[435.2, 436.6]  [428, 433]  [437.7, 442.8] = -0.009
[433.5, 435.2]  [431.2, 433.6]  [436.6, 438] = 0.315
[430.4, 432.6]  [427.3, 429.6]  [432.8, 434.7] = -0.179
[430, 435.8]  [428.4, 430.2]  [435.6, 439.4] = 0.139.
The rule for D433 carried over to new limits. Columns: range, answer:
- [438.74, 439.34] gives 81.7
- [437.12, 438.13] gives 82.6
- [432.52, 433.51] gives 80.8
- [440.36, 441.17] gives 89.4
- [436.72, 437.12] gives 81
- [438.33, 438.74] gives 75.5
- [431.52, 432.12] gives 88.1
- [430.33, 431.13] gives 73.9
